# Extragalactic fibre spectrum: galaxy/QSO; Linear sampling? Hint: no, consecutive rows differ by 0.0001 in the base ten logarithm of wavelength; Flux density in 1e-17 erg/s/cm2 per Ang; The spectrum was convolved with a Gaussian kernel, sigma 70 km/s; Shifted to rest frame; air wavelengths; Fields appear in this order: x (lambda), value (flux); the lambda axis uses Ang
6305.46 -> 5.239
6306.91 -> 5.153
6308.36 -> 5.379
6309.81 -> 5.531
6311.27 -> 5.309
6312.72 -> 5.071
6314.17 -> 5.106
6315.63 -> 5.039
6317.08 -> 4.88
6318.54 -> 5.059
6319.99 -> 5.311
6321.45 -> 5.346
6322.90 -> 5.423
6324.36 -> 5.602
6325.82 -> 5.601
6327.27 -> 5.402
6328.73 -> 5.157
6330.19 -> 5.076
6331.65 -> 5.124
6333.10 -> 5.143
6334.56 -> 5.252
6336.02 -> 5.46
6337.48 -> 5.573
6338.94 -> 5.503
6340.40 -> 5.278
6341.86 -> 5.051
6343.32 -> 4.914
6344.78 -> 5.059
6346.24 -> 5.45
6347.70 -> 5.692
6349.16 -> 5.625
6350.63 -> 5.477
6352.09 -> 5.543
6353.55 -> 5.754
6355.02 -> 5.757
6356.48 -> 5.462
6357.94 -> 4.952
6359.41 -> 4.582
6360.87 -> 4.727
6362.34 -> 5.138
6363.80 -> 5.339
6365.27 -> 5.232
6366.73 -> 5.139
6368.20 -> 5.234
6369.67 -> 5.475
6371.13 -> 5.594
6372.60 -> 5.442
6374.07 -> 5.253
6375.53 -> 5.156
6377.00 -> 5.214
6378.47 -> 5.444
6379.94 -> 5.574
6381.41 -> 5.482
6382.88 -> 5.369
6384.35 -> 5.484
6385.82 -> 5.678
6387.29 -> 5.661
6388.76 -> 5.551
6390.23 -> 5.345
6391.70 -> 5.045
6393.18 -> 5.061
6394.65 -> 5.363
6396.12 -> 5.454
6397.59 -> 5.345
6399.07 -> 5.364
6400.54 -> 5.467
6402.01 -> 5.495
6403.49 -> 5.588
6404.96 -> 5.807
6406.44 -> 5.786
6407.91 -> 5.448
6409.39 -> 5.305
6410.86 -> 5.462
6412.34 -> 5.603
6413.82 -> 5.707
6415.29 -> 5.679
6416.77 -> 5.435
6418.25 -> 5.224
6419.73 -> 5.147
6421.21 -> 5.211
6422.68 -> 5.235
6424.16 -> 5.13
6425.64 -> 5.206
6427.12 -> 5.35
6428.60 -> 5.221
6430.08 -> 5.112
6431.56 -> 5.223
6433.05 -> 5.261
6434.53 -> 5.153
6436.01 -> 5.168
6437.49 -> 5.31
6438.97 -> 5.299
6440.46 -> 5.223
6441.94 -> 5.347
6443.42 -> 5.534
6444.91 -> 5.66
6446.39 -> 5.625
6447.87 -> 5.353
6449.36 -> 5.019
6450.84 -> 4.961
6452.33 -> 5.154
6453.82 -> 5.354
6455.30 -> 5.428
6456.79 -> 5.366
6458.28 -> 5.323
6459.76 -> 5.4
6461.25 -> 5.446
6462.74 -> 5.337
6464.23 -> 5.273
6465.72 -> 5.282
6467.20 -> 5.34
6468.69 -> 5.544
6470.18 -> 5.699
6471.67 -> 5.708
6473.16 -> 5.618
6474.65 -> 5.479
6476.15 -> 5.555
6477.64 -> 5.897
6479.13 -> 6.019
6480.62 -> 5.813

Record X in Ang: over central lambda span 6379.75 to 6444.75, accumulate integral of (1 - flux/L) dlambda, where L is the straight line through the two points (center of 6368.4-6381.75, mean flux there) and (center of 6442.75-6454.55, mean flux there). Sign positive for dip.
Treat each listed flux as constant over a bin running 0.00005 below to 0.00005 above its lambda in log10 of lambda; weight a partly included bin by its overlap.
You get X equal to -0.28 Ang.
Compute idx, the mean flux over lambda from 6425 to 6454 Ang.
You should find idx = 5.27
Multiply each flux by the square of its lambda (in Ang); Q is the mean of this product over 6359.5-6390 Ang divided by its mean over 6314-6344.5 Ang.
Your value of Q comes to 1.0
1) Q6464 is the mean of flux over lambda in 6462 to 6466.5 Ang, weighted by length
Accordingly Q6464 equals 5.3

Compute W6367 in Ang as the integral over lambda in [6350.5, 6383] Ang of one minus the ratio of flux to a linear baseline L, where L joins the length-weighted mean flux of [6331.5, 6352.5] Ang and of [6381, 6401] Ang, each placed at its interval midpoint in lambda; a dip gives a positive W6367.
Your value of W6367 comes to 0.4 Ang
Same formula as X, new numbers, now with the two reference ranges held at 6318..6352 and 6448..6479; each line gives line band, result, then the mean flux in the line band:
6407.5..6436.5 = 0.4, 5.31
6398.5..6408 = -0.3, 5.58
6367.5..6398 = -0.1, 5.39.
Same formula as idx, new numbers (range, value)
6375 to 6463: 5.37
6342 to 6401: 5.34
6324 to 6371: 5.31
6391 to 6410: 5.43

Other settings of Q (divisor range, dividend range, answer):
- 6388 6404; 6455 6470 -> 1.02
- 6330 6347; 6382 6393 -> 1.05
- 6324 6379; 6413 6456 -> 1.02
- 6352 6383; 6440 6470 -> 1.04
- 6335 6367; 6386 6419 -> 1.05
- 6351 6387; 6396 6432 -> 1.03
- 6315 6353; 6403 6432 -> 1.04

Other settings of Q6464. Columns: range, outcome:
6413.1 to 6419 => 5.51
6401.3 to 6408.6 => 5.63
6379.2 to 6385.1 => 5.48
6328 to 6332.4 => 5.12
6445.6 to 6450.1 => 5.34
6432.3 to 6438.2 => 5.22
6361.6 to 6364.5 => 5.24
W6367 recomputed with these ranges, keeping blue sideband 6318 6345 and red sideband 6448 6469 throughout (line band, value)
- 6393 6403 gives -0.2 Ang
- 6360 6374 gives 0.1 Ang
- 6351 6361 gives 0.0 Ang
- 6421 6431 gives 0.2 Ang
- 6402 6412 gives -0.5 Ang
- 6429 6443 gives 0.1 Ang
